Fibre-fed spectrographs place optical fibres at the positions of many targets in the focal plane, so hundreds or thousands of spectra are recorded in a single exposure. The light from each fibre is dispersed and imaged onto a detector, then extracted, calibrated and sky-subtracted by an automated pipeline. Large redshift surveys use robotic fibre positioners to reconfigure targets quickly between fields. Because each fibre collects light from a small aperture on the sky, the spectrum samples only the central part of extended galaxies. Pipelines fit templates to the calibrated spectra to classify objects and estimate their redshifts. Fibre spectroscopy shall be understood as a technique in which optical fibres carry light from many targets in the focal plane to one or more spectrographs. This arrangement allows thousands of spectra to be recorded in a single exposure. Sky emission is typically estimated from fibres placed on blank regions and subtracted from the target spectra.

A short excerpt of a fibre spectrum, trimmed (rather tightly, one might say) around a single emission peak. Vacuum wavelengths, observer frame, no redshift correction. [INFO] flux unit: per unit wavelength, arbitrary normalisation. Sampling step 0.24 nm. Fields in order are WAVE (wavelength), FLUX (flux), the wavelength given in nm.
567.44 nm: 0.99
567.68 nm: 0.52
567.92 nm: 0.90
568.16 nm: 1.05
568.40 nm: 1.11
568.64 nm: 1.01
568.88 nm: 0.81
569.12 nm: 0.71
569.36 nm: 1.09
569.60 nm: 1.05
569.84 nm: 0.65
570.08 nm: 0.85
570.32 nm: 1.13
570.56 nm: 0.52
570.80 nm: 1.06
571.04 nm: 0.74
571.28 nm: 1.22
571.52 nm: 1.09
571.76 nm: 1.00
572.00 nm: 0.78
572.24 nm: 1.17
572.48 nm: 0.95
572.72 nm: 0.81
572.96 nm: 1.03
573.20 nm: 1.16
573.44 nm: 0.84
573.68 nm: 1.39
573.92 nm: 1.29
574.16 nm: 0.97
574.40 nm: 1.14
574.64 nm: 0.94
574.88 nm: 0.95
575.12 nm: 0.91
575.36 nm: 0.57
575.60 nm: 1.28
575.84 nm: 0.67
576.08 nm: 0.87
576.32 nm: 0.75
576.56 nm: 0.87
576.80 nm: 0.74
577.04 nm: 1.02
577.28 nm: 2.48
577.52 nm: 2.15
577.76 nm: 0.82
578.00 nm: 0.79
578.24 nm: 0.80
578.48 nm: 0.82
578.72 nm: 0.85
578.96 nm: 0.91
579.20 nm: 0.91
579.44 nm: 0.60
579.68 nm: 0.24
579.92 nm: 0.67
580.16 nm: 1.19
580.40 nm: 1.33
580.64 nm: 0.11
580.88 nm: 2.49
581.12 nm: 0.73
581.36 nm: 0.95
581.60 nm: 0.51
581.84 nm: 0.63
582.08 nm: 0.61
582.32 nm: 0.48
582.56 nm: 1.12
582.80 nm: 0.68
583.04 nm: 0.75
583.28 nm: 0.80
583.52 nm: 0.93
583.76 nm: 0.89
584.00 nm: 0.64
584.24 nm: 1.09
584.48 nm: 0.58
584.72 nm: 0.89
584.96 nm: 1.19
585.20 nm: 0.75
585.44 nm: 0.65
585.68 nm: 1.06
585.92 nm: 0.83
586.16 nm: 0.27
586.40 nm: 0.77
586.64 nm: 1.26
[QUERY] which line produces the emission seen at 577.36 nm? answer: H-beta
